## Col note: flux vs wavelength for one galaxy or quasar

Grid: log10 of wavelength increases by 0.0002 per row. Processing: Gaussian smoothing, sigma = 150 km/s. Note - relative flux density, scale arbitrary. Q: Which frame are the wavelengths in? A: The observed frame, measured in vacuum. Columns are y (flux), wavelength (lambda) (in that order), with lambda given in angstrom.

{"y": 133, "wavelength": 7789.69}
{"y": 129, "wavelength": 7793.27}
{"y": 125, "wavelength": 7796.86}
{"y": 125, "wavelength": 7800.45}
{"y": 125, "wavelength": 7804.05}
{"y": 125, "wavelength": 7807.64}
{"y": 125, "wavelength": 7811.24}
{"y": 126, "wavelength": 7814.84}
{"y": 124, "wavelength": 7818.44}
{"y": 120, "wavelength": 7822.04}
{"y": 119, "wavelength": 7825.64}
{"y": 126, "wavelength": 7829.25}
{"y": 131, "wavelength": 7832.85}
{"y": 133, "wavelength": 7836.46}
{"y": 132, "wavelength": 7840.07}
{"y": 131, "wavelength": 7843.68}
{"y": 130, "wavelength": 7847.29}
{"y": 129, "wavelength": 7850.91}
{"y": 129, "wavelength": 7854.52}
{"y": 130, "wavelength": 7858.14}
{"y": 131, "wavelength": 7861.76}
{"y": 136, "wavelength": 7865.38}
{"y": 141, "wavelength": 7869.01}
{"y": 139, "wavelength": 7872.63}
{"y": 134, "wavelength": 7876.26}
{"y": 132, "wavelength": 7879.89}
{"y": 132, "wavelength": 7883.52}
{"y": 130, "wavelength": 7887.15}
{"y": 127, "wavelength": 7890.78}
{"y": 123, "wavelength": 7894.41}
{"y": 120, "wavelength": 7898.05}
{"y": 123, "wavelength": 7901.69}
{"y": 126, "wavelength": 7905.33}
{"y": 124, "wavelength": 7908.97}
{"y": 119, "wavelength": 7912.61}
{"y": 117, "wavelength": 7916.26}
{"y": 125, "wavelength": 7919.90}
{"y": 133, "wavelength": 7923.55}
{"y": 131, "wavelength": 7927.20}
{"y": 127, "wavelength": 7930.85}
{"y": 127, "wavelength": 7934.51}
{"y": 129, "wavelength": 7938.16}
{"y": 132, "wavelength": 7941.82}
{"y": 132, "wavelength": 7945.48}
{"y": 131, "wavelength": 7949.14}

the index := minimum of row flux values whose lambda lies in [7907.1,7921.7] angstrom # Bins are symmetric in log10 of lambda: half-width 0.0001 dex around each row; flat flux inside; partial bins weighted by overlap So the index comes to 117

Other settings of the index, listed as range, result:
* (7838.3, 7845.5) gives 131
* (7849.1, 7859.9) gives 129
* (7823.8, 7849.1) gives 119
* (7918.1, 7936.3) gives 125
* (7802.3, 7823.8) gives 120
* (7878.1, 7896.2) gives 123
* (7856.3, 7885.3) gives 130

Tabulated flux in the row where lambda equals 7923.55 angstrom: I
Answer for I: 133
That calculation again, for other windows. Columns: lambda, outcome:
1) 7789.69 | 133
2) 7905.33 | 126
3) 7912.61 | 119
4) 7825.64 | 119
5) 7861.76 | 131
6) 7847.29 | 130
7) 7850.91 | 129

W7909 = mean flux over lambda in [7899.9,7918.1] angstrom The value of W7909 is 122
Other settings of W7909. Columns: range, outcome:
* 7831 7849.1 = 131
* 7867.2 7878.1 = 138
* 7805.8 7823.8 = 124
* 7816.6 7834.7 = 124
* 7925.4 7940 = 128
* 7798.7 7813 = 125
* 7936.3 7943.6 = 130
